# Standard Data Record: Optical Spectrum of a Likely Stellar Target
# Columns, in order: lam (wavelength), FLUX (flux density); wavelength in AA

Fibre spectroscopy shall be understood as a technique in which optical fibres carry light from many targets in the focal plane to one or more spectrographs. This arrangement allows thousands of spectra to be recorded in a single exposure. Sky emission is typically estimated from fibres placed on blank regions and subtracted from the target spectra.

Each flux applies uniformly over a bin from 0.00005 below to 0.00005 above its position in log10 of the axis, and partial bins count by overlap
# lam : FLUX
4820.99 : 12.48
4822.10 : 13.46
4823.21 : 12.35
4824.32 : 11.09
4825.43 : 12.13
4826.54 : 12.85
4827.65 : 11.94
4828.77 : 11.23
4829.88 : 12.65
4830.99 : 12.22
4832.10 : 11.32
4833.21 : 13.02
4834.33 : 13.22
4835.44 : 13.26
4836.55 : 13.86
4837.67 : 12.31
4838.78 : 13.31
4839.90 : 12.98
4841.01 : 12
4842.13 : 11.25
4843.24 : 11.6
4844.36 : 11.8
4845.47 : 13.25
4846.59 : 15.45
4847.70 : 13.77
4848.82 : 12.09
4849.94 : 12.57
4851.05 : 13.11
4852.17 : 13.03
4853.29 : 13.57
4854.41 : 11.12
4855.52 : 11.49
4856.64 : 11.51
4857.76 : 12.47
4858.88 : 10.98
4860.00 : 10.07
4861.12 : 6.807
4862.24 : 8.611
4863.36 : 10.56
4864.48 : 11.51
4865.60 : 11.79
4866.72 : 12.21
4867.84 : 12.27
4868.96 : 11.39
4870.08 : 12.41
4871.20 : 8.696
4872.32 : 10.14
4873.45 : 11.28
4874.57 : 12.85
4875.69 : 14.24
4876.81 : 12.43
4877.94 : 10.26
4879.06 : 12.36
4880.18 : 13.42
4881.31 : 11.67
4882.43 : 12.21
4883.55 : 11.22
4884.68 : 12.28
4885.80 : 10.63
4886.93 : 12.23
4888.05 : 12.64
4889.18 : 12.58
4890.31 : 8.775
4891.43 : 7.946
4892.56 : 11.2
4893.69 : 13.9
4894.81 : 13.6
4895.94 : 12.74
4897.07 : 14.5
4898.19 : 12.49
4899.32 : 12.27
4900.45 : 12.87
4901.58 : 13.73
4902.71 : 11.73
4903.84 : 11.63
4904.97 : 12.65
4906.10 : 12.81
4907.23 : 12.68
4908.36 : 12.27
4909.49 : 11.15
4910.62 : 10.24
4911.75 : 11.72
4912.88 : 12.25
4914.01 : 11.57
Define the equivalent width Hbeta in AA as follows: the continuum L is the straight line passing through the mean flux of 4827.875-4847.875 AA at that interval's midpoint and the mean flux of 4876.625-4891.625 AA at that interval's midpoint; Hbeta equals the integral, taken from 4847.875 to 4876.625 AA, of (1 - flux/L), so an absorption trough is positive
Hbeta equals 1.3 AA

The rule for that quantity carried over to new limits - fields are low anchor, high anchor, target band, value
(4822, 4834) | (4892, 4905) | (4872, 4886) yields 0.7 AA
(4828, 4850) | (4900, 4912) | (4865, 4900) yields 1.2 AA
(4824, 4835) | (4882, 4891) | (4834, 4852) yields -1.2 AA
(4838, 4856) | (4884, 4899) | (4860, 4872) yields 1.7 AA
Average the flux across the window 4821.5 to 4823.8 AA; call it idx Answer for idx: 12.9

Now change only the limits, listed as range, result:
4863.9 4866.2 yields 11.7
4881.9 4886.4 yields 11.6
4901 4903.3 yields 12.7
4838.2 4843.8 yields 12.2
